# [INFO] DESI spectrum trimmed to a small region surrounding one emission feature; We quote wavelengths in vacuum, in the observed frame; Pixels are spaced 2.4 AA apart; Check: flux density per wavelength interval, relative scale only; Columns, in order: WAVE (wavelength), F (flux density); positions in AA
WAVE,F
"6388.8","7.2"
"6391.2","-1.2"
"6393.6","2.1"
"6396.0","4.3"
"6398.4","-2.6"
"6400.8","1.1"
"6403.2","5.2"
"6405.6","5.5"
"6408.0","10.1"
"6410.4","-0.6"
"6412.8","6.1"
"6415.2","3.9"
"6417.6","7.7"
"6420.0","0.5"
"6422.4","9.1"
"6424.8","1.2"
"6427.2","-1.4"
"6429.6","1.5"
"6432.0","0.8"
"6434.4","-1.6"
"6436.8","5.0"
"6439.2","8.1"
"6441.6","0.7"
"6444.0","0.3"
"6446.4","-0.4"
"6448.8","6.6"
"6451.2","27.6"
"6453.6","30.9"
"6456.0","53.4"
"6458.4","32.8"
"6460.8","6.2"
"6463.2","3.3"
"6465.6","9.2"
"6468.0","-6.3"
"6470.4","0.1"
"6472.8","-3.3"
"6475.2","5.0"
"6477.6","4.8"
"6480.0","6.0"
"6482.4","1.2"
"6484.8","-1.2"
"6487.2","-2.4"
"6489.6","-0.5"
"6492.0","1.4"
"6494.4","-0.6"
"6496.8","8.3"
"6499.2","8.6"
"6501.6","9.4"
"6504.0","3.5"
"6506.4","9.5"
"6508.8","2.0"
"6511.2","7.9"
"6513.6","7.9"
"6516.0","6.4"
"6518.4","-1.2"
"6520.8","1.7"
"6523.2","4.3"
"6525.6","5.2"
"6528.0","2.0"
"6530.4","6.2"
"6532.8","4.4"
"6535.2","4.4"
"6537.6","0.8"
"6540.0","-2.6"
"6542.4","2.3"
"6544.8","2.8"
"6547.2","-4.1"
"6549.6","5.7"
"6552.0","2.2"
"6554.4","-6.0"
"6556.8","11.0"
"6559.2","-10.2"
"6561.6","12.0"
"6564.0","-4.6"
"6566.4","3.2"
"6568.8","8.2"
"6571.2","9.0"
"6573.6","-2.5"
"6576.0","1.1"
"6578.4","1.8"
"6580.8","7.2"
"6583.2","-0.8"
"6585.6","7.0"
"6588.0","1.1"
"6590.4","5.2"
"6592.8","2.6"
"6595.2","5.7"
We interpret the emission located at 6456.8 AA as [O II] 3727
